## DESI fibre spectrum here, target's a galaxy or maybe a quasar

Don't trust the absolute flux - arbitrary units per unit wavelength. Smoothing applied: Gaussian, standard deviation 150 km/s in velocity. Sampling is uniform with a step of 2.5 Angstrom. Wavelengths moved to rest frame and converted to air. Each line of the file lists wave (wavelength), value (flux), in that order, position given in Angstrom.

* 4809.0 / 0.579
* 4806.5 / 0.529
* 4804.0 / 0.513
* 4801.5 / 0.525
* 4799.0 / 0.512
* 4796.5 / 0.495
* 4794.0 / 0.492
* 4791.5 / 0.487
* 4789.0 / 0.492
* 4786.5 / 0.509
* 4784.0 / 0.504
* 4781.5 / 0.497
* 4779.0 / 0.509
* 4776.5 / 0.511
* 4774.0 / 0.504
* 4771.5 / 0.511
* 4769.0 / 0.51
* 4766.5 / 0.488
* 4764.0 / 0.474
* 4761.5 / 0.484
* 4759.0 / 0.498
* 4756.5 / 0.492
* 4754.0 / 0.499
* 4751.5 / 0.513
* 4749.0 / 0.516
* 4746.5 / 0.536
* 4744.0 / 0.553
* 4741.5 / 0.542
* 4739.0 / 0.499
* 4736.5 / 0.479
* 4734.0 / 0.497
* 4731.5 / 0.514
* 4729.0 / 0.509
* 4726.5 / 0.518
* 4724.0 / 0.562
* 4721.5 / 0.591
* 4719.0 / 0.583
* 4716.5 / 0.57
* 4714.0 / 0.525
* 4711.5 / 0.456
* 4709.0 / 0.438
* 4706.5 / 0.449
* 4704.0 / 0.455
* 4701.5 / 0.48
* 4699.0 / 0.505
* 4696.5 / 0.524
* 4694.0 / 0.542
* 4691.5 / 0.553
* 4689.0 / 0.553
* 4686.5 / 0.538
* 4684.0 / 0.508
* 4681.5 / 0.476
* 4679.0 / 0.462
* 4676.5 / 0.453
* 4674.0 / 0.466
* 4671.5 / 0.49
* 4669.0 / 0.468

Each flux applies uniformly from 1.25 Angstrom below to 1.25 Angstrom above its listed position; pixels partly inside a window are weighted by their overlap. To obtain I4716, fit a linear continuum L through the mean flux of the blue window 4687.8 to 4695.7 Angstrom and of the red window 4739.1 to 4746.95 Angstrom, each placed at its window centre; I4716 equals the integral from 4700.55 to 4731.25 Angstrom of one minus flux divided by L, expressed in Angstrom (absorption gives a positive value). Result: 1.8 Angstrom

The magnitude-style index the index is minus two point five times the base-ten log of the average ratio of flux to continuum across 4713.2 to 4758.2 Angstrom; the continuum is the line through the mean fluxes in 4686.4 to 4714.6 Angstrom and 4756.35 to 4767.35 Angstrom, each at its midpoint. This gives -0.075 mag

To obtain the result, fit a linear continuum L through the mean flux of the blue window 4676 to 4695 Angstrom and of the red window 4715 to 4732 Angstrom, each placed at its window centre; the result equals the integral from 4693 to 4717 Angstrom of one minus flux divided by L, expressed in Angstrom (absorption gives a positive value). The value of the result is 1.82 Angstrom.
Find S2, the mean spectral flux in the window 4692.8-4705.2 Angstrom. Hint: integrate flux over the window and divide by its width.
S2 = 0.501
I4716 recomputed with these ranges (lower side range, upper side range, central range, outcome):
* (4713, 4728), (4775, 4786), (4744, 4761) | 0.6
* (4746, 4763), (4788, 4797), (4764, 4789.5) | -0.3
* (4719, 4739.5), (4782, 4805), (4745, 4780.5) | 0.7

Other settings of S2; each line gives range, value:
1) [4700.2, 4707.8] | 0.461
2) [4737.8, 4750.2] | 0.529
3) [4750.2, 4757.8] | 0.501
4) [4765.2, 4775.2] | 0.503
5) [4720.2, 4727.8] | 0.557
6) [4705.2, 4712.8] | 0.448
